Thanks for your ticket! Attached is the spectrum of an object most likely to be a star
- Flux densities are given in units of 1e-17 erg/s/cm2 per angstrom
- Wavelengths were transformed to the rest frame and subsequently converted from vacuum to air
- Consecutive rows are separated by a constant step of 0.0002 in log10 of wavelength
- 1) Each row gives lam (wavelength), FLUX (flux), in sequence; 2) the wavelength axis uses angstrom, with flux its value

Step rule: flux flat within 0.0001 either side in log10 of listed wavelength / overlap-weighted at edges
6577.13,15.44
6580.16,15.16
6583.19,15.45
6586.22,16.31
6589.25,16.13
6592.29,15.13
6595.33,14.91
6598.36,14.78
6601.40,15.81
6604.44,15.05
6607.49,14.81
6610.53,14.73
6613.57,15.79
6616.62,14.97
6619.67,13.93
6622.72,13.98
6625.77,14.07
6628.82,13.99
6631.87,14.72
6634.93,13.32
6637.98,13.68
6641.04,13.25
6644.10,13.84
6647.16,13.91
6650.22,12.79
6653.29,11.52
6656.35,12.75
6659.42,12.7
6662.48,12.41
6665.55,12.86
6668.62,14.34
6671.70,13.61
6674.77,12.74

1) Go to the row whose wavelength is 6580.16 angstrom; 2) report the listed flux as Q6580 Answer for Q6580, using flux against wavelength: 15.16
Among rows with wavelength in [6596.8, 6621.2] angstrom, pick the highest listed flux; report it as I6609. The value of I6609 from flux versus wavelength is 15.81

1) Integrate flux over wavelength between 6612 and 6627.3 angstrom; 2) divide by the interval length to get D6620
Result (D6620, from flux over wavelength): 14.5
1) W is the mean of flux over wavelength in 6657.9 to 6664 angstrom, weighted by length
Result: 12.6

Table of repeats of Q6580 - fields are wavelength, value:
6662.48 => 12.41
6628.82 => 13.99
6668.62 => 14.34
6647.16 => 13.91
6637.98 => 13.68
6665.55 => 12.86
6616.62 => 14.97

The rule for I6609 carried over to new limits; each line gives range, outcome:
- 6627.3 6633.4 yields 14.72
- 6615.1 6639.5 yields 14.97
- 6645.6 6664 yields 13.91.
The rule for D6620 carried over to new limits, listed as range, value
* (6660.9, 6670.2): 13.2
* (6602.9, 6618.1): 15.1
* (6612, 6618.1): 15.4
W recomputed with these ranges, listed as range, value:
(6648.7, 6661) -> 12.4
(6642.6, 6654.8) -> 13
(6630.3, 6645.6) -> 13.8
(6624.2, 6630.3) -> 14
